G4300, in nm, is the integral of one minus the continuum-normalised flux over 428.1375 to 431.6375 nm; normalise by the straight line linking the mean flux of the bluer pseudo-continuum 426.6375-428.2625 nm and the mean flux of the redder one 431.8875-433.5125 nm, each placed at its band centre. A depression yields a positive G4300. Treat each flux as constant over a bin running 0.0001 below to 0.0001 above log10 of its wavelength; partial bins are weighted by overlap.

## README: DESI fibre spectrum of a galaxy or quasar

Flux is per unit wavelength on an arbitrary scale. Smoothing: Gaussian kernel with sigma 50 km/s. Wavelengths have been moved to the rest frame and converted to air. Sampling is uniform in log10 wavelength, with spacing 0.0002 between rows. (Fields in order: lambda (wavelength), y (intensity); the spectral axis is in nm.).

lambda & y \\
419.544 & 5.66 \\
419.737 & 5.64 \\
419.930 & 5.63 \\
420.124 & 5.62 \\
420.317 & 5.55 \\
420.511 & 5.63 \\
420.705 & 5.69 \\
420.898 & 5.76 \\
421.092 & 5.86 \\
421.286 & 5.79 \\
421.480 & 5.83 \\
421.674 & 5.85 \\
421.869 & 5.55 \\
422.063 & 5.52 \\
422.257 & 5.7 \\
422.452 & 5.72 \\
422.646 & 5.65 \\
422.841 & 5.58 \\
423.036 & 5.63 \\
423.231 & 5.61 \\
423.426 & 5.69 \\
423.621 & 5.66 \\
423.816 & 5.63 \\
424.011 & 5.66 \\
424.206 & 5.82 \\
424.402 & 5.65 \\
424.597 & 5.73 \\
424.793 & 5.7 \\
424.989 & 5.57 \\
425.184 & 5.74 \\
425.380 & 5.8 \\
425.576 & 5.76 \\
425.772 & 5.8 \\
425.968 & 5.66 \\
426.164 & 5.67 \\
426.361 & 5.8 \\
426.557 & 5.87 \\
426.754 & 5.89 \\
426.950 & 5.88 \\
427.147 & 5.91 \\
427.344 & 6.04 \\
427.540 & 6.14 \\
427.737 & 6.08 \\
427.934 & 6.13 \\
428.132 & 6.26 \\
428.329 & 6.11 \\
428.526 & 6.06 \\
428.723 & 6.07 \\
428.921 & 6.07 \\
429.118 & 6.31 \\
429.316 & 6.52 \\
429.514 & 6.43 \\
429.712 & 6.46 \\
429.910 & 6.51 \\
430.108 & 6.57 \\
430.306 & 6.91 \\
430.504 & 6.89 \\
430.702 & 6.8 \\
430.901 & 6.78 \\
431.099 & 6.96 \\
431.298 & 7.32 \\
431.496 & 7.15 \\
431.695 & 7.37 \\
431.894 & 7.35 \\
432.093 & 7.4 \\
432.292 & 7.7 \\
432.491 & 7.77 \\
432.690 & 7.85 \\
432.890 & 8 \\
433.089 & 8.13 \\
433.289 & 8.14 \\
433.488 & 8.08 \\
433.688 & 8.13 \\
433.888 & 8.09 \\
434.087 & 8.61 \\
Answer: 0.15 nm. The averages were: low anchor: 6.04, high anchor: 7.84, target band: 6.59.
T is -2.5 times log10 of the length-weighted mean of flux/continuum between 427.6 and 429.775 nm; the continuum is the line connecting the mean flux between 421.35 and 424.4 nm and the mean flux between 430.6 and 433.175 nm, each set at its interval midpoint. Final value 0.097 mag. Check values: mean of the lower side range 5.67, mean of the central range 6.22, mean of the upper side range 7.43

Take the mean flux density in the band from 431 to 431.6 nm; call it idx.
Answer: 7.15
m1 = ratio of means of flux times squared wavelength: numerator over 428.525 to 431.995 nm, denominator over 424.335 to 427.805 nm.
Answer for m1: 1.18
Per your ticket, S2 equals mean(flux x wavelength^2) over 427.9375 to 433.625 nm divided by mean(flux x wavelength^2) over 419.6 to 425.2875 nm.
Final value 1.28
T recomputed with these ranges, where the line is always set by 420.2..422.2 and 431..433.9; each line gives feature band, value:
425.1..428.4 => 0.13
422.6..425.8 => 0.10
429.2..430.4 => 0.10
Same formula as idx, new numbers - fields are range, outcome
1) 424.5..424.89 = 5.71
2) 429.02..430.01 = 6.44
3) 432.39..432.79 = 7.81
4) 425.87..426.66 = 5.75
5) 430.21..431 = 6.85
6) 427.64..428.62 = 6.13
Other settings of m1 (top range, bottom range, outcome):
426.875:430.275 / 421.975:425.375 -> 1.12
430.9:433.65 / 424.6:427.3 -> 1.36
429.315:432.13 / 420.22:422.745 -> 1.26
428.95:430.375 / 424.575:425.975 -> 1.16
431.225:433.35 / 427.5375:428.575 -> 1.27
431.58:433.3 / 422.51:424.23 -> 1.42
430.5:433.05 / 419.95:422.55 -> 1.36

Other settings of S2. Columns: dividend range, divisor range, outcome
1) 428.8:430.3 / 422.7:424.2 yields 1.17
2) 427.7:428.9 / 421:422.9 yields 1.10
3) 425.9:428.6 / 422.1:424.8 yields 1.07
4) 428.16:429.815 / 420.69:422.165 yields 1.13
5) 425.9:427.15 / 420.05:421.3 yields 1.05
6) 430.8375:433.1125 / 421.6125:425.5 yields 1.37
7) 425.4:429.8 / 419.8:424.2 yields 1.09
